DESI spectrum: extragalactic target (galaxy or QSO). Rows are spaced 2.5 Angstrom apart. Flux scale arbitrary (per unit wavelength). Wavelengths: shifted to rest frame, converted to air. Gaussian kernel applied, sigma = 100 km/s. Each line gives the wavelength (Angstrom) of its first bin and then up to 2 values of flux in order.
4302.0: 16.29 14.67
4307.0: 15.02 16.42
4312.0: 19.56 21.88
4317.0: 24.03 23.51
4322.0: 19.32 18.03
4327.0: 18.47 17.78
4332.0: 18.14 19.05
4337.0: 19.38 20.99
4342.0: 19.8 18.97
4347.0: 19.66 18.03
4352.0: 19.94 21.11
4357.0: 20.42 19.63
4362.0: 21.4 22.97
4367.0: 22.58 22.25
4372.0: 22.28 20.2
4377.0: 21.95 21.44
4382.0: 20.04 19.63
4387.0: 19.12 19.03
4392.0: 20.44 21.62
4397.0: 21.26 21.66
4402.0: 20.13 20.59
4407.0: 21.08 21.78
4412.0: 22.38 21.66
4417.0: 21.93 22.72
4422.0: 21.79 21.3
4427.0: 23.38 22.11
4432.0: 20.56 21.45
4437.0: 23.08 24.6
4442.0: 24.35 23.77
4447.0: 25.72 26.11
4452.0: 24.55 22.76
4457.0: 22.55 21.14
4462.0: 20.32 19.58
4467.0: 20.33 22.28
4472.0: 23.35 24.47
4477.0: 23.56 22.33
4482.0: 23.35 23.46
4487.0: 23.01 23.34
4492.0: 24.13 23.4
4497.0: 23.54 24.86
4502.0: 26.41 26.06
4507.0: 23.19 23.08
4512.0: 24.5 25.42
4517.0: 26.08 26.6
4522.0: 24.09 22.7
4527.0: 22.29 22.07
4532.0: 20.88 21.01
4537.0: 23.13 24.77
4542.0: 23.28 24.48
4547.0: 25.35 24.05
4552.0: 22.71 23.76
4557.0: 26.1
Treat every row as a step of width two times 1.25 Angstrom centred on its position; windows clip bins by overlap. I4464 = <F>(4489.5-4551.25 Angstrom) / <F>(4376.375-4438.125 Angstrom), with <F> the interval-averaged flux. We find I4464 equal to 1.1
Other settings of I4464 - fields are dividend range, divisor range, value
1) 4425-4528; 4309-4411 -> 1.15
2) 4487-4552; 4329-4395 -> 1.18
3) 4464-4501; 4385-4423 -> 1.09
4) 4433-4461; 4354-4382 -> 1.10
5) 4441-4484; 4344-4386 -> 1.11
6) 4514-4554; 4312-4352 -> 1.19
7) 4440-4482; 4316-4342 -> 1.16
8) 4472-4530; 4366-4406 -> 1.15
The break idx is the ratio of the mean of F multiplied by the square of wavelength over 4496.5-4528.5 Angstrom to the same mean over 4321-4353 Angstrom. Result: 1.39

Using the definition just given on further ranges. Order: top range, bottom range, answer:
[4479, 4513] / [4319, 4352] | 1.34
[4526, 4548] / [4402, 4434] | 1.12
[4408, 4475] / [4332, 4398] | 1.14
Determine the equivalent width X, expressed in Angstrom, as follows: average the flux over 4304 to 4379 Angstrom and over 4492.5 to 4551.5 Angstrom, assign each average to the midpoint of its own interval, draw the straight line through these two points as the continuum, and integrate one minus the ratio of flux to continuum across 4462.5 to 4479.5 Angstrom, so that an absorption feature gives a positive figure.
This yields 0.5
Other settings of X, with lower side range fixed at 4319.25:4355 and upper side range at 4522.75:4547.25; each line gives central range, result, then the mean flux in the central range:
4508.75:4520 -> -1.3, 25.1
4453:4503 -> -2.3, 22.9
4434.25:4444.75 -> -1.2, 23.6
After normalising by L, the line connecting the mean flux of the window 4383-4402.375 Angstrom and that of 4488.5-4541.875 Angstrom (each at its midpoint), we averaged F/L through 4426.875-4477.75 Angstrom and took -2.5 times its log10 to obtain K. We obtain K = -0.04 mag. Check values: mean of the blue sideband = 20.4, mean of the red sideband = 23.9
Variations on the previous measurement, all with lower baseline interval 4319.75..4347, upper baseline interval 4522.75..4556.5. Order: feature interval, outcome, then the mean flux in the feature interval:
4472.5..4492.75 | -0.06 mag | 23.4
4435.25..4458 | -0.13 mag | 24.1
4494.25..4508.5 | -0.10 mag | 24.6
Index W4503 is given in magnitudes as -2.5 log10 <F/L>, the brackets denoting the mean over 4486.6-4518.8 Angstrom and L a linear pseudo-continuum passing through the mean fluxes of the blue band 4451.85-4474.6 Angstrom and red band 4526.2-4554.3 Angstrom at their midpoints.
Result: -0.09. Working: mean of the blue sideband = 21.9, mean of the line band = 24.5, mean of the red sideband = 23.1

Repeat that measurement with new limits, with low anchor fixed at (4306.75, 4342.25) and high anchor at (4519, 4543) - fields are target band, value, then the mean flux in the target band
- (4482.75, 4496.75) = -0.06 mag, 23.5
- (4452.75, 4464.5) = 0.01 mag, 21.6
